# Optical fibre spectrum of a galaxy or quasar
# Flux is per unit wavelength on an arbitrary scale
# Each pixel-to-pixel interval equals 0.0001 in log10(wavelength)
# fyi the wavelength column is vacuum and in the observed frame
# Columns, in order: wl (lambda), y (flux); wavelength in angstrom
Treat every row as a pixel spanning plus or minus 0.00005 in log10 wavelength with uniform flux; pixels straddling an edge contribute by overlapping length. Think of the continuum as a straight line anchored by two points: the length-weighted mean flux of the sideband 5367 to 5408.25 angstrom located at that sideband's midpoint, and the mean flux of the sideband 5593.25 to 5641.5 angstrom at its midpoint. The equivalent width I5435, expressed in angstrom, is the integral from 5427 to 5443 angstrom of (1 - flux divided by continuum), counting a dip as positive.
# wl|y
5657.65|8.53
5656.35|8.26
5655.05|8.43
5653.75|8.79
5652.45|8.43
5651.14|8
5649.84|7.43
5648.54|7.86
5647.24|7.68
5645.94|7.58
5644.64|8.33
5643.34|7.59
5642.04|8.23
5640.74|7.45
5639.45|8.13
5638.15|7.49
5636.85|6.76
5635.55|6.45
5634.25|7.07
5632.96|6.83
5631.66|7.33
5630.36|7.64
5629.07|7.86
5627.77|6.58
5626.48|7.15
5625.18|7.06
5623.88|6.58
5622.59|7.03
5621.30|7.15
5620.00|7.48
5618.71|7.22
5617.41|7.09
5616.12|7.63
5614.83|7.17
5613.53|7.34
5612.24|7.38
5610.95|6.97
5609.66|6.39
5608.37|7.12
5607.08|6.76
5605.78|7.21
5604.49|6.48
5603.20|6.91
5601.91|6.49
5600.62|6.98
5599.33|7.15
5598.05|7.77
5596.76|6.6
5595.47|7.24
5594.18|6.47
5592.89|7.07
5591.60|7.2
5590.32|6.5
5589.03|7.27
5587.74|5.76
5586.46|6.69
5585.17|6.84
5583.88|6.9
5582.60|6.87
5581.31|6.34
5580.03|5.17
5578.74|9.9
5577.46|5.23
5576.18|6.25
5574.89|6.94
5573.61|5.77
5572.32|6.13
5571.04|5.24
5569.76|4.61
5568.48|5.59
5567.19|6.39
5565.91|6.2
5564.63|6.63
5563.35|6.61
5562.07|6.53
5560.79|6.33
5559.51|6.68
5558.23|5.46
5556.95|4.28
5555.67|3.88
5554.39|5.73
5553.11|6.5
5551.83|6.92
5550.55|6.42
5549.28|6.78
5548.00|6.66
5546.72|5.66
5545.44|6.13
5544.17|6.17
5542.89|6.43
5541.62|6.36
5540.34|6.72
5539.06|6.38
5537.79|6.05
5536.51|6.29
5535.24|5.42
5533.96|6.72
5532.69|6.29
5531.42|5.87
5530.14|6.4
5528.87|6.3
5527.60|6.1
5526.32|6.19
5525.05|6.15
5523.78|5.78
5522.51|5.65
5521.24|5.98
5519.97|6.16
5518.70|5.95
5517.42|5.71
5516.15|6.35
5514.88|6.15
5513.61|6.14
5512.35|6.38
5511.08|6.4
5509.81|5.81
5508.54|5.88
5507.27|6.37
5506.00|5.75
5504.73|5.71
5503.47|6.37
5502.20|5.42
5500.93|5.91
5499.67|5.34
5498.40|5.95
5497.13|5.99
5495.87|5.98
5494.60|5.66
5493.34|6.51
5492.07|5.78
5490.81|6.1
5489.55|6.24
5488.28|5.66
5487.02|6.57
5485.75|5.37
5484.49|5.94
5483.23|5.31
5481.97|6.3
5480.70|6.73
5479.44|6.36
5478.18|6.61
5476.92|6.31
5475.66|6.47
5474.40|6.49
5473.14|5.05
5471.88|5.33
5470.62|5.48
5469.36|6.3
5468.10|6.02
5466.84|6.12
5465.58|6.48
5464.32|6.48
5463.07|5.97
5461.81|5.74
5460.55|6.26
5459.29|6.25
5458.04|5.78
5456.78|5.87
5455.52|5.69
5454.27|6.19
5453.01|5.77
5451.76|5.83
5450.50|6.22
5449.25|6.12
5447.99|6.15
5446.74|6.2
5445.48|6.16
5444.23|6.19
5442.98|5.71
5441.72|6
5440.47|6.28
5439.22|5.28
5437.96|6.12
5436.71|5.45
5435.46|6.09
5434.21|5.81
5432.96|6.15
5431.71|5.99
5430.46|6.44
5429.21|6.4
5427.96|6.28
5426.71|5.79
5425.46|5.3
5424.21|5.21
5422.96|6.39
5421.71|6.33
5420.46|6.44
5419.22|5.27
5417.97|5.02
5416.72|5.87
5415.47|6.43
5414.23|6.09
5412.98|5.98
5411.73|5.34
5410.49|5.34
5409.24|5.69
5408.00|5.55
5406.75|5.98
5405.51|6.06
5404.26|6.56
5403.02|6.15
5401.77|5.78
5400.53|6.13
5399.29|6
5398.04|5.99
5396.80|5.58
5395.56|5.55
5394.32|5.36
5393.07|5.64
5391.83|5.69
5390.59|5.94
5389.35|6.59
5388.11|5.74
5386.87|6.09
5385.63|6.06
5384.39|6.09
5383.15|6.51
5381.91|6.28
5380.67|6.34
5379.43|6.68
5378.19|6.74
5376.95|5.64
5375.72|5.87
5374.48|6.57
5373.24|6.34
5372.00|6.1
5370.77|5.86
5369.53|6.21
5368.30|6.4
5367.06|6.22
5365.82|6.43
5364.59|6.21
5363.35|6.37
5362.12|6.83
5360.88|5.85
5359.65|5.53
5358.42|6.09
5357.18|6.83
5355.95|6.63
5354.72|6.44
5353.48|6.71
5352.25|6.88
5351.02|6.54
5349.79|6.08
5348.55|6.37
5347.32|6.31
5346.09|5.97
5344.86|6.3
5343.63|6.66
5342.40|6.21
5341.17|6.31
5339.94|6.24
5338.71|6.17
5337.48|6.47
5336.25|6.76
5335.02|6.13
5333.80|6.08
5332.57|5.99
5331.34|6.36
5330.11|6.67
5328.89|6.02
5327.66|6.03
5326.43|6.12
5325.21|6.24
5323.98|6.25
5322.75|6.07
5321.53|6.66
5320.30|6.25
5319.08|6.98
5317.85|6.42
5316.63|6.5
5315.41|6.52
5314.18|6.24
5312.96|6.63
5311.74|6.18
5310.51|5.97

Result 0.7 angstrom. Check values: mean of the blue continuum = 6.07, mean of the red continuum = 7.1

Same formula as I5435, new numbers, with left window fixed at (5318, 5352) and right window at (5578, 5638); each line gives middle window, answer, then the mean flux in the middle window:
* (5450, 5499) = 4.66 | 6.03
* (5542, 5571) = 3.61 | 6.01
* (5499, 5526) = 3.14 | 5.97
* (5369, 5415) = 3.21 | 6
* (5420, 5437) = 1.39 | 6.01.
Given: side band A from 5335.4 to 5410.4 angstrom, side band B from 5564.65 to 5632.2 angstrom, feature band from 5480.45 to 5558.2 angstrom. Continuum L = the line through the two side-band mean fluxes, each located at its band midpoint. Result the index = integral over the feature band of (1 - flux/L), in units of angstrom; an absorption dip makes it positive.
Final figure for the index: 6.5 angstrom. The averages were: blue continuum 6.18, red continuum 6.79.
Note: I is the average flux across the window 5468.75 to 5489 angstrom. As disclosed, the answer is 6.02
